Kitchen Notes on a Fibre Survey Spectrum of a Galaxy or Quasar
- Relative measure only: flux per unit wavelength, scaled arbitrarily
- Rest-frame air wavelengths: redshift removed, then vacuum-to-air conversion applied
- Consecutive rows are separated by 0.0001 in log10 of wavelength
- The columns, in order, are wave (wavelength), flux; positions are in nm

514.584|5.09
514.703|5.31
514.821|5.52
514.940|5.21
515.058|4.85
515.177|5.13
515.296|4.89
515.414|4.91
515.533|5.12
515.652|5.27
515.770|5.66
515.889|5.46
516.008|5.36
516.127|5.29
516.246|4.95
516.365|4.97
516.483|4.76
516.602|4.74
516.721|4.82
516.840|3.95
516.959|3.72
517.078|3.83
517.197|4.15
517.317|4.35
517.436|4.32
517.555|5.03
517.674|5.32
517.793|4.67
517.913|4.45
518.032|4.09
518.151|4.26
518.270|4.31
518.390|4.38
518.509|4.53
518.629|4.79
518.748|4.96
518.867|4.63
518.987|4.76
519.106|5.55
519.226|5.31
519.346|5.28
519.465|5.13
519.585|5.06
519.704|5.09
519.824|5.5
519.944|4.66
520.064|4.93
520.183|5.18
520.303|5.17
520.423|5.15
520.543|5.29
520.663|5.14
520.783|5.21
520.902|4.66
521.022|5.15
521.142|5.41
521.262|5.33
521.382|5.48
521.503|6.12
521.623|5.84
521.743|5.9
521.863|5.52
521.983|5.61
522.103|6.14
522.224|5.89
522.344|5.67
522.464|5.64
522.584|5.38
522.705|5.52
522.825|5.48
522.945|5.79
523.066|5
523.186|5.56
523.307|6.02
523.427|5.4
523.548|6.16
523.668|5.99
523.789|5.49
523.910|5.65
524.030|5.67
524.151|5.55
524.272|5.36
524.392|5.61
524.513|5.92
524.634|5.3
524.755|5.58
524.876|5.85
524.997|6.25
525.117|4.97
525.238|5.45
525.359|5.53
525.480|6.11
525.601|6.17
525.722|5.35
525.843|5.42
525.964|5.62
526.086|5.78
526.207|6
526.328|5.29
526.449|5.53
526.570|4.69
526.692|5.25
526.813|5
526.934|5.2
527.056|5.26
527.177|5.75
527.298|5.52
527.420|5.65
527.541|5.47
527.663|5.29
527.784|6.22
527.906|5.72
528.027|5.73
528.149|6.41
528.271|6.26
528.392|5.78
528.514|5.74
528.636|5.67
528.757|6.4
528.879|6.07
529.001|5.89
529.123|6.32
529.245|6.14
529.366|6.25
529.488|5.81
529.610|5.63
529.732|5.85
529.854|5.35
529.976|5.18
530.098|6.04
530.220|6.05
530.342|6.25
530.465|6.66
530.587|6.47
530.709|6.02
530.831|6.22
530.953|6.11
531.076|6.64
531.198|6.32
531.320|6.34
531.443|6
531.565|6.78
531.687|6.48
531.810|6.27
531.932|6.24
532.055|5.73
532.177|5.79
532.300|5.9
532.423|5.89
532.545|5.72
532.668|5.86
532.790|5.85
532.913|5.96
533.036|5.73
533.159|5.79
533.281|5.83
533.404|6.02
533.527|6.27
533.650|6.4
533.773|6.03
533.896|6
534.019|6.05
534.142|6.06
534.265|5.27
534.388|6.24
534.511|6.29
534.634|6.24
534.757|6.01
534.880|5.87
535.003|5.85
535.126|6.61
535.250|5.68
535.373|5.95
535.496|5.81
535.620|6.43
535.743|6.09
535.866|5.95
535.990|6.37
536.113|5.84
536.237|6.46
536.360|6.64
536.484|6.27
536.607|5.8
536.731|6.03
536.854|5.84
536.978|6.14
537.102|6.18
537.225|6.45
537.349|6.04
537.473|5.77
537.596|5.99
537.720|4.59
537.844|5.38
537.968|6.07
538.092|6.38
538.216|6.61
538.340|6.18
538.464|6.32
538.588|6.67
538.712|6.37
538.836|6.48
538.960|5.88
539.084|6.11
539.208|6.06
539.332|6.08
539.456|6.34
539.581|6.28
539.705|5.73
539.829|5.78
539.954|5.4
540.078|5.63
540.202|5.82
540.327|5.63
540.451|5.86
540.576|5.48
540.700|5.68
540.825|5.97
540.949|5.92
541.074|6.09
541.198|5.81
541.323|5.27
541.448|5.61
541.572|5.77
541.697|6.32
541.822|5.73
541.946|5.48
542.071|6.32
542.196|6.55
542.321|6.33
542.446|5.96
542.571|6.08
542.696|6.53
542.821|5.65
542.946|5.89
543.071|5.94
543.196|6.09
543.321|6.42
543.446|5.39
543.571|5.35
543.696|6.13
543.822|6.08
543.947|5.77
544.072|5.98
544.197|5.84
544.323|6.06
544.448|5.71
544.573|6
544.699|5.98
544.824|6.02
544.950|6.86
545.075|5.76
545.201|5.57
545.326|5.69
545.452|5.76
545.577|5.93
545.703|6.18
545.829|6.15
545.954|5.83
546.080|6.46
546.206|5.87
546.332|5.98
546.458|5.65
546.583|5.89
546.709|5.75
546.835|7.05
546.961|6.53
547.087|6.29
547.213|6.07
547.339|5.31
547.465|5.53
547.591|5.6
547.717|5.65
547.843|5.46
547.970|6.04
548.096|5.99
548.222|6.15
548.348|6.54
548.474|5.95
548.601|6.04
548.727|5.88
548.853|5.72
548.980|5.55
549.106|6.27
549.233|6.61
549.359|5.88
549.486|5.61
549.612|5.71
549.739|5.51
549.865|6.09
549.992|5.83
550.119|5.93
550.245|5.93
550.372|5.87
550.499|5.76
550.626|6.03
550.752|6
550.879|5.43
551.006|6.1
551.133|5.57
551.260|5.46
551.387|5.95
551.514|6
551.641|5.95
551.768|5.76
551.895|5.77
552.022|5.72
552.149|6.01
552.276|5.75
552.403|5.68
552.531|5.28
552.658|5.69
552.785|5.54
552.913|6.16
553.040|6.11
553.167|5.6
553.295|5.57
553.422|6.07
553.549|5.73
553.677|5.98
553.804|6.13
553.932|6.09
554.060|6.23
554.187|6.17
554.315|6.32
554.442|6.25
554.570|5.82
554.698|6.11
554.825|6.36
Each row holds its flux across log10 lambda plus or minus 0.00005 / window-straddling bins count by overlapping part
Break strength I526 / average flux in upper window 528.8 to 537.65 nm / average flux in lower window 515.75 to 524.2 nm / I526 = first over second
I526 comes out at 1.18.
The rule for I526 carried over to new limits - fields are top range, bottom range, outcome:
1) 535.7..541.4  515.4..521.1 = 1.23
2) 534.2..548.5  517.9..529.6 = 1.09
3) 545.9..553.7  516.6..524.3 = 1.14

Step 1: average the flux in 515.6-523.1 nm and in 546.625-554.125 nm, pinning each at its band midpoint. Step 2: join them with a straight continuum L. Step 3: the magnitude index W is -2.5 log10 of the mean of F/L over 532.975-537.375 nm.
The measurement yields -0.11 mag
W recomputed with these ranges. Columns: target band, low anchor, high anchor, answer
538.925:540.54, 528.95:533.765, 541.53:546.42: 0.02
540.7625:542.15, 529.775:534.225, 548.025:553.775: 0.02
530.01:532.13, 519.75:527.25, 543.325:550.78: -0.11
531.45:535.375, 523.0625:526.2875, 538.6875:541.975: -0.04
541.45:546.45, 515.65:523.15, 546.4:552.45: -0.04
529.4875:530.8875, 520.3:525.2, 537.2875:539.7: -0.03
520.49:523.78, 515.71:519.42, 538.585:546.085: -0.13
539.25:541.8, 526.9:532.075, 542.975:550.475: 0.03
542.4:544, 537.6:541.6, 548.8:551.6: -0.01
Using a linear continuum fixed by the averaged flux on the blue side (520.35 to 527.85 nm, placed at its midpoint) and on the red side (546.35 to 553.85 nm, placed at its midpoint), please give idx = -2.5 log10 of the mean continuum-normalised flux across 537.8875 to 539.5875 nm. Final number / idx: -0.096 mag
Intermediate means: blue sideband 5.55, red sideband 5.88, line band 6.26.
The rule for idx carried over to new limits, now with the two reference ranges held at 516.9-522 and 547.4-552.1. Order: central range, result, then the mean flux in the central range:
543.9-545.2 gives -0.05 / 5.98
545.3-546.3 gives -0.05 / 5.99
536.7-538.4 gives -0.09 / 5.97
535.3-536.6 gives -0.13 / 6.16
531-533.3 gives -0.14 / 6.06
